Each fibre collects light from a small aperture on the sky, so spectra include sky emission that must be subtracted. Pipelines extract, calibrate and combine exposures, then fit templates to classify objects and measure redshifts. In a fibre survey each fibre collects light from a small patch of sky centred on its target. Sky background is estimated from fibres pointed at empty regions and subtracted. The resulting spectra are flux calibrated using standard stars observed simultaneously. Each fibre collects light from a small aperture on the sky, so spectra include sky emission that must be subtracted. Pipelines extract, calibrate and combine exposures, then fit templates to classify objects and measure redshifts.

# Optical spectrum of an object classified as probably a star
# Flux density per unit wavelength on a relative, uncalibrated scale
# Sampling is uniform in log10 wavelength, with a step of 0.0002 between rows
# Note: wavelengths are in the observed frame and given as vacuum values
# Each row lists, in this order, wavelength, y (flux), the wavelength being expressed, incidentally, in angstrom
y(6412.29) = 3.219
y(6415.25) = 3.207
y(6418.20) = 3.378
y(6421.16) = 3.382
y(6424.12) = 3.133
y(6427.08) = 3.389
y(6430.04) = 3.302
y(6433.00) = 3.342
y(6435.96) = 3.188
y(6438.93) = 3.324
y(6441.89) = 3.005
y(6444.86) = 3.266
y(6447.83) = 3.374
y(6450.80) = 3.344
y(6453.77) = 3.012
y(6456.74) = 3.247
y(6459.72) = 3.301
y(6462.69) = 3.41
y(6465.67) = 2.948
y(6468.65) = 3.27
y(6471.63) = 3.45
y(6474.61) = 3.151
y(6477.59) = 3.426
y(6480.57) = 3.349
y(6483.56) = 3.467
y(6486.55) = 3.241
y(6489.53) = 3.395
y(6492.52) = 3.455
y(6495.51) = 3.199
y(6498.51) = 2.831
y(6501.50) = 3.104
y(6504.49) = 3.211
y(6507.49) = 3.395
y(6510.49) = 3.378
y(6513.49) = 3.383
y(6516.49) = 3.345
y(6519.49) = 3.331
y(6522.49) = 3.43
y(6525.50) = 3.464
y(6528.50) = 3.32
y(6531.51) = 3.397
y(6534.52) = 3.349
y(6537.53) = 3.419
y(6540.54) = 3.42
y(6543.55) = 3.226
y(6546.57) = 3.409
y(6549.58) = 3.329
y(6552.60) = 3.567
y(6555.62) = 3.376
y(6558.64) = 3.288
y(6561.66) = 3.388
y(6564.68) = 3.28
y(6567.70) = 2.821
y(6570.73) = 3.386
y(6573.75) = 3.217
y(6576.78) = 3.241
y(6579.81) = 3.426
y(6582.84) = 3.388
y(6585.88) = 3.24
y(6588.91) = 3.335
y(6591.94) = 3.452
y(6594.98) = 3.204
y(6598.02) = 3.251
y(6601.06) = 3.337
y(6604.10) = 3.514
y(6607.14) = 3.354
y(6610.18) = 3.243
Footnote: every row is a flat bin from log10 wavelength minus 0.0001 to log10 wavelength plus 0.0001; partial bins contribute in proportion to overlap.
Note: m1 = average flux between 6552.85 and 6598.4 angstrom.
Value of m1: 3.29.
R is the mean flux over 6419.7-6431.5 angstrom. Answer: 3.3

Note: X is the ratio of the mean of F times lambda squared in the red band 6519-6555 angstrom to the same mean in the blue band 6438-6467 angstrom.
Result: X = 1.08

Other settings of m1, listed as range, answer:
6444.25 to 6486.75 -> 3.29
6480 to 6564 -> 3.34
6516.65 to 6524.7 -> 3.38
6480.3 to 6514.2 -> 3.28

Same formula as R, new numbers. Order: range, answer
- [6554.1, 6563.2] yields 3.35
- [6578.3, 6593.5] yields 3.37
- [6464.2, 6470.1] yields 3.11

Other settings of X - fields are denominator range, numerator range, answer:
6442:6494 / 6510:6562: 1.05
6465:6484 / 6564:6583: 1.01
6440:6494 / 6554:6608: 1.04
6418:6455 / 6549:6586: 1.05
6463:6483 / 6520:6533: 1.05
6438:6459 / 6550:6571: 1.06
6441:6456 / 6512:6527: 1.08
